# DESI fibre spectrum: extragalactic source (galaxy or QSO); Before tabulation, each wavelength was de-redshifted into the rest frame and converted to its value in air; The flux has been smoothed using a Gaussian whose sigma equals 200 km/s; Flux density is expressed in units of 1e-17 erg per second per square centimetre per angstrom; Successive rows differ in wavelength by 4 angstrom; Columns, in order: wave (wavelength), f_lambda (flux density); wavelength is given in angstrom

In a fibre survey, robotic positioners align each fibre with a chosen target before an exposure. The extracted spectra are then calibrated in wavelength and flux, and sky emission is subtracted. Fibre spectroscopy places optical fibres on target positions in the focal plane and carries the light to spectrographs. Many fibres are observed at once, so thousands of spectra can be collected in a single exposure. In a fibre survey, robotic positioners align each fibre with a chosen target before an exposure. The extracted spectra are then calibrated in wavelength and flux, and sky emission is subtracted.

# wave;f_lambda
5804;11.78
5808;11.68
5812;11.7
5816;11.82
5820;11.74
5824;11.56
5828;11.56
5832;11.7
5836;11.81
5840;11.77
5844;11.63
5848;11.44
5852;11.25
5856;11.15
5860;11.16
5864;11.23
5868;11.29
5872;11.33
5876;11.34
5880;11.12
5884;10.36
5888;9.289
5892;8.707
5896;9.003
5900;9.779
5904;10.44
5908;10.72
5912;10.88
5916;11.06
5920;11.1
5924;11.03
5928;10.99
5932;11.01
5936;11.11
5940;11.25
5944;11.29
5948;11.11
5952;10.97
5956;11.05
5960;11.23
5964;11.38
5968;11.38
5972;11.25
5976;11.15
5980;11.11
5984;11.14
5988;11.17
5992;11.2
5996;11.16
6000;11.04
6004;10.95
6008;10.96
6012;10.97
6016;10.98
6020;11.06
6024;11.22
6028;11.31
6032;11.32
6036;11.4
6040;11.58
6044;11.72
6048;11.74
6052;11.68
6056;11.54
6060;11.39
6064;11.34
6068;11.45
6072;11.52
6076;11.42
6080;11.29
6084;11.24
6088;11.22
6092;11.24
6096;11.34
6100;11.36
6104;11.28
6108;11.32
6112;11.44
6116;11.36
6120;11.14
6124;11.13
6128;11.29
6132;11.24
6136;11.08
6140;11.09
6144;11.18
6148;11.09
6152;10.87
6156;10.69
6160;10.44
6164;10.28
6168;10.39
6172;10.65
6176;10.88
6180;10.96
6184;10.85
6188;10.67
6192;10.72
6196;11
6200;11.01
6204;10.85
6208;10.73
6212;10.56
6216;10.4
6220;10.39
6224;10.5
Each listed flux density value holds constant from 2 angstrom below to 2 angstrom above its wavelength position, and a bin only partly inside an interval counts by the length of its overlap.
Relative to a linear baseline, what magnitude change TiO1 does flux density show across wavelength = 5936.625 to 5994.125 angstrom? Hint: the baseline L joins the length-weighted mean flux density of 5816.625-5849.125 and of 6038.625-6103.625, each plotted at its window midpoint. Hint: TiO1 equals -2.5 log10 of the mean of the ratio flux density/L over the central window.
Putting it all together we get 0.03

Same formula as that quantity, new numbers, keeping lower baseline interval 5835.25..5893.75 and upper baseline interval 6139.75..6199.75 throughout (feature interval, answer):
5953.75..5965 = -0.03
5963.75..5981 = -0.03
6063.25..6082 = -0.05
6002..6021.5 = -0.01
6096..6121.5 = -0.05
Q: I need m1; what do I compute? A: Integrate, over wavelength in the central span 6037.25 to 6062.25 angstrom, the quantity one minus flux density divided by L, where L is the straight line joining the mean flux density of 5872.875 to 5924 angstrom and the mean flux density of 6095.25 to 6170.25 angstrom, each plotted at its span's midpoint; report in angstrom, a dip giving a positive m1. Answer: -1.84 angstrom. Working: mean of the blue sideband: 10.4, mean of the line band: 11.6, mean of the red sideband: 11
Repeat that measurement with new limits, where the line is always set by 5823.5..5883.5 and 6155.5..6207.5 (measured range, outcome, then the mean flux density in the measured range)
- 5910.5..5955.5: 0.6 angstrom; 11.1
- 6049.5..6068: -0.9 angstrom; 11.5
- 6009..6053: -1.3 angstrom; 11.3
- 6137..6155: -0.4 angstrom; 11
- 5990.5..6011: 0.1 angstrom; 11.1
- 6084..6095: -0.3 angstrom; 11.2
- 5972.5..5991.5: 0.0 angstrom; 11.2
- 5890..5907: 2.6 angstrom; 9.56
